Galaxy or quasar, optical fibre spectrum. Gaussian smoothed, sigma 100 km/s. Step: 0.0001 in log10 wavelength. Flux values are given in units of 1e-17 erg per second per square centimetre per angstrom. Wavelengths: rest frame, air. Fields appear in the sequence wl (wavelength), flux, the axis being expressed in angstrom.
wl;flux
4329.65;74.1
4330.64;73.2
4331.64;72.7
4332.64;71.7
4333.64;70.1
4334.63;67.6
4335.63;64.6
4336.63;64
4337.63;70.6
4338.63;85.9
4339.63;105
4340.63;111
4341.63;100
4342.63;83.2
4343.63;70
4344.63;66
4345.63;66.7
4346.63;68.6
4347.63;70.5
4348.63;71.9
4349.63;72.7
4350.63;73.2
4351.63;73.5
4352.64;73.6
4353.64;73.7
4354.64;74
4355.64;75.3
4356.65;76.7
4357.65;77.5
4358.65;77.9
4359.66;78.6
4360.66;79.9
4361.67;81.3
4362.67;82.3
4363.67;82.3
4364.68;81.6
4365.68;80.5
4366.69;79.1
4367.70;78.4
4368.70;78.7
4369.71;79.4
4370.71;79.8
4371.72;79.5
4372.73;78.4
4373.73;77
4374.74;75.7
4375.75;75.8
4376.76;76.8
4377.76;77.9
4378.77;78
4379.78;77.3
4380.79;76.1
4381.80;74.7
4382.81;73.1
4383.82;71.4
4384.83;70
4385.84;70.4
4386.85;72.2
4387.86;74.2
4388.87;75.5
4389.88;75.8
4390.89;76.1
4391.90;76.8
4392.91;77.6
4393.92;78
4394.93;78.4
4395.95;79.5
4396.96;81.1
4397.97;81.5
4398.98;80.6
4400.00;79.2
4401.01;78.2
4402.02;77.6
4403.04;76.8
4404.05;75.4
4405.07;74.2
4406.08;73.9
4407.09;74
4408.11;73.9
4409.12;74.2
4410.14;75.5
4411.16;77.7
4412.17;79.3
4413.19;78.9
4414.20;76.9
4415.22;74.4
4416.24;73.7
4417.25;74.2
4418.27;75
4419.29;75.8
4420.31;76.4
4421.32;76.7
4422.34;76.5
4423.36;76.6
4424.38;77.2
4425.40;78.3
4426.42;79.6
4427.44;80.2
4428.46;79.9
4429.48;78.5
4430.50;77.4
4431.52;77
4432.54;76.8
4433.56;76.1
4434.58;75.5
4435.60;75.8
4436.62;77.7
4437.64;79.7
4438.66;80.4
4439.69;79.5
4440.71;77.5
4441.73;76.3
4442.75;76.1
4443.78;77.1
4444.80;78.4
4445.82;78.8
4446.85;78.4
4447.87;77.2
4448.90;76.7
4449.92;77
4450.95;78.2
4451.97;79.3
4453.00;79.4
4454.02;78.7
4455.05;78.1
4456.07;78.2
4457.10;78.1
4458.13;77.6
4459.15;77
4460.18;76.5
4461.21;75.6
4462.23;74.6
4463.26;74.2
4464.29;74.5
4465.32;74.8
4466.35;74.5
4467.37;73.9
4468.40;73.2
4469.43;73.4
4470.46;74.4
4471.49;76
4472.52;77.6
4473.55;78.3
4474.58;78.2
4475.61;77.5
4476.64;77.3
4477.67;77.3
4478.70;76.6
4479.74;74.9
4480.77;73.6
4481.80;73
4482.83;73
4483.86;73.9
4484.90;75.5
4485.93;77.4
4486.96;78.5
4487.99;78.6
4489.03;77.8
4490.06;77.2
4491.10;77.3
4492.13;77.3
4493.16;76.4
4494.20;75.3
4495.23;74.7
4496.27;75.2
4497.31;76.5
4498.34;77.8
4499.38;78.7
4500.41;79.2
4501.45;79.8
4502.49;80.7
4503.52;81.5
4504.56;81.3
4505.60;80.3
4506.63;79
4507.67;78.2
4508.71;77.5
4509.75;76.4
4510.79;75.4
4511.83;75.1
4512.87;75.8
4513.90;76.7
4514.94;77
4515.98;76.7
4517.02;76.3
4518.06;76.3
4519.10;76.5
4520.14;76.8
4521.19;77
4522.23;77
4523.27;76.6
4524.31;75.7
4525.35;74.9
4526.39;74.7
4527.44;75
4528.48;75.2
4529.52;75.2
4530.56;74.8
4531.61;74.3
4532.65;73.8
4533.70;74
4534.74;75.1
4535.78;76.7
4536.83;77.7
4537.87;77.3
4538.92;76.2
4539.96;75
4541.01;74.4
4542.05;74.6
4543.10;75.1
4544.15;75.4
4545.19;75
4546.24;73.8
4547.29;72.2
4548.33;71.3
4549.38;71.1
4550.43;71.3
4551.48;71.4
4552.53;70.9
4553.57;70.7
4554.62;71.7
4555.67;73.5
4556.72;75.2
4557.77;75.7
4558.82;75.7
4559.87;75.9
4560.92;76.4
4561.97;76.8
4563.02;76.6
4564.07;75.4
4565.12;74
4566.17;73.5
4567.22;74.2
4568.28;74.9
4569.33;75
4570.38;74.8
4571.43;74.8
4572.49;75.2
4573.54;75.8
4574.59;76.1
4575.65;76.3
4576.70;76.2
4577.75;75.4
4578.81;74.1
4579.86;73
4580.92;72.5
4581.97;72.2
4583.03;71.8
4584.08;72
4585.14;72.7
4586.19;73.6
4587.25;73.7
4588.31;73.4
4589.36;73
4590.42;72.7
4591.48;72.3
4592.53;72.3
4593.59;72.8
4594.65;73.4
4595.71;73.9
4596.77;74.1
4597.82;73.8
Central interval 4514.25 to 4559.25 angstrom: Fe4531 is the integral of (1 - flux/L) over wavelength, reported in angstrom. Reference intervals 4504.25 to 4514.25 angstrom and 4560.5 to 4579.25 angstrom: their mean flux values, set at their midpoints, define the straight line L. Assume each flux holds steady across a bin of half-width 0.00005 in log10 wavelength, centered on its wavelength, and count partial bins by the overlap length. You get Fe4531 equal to 1.0 angstrom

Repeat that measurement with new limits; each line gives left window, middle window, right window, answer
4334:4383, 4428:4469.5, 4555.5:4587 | -0.42 angstrom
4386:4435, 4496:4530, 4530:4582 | -0.90 angstrom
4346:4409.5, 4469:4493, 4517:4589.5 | -0.30 angstrom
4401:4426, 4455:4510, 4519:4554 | -1.11 angstrom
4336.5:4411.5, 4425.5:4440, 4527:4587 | -0.34 angstrom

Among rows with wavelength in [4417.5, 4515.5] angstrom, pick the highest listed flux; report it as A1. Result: 81.5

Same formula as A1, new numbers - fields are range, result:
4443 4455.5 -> 79.4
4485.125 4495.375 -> 78.6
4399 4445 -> 80.4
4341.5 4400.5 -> 100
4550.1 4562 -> 76.8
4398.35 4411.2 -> 80.6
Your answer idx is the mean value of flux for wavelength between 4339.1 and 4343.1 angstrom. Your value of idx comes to 99.8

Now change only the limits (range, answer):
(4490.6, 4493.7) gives 77.1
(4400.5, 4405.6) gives 76.5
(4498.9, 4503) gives 79.6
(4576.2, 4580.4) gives 74.6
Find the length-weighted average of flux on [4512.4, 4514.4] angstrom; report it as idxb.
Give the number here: 76.6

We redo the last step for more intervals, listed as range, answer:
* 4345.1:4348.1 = 68.6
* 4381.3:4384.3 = 73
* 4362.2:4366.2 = 81.7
